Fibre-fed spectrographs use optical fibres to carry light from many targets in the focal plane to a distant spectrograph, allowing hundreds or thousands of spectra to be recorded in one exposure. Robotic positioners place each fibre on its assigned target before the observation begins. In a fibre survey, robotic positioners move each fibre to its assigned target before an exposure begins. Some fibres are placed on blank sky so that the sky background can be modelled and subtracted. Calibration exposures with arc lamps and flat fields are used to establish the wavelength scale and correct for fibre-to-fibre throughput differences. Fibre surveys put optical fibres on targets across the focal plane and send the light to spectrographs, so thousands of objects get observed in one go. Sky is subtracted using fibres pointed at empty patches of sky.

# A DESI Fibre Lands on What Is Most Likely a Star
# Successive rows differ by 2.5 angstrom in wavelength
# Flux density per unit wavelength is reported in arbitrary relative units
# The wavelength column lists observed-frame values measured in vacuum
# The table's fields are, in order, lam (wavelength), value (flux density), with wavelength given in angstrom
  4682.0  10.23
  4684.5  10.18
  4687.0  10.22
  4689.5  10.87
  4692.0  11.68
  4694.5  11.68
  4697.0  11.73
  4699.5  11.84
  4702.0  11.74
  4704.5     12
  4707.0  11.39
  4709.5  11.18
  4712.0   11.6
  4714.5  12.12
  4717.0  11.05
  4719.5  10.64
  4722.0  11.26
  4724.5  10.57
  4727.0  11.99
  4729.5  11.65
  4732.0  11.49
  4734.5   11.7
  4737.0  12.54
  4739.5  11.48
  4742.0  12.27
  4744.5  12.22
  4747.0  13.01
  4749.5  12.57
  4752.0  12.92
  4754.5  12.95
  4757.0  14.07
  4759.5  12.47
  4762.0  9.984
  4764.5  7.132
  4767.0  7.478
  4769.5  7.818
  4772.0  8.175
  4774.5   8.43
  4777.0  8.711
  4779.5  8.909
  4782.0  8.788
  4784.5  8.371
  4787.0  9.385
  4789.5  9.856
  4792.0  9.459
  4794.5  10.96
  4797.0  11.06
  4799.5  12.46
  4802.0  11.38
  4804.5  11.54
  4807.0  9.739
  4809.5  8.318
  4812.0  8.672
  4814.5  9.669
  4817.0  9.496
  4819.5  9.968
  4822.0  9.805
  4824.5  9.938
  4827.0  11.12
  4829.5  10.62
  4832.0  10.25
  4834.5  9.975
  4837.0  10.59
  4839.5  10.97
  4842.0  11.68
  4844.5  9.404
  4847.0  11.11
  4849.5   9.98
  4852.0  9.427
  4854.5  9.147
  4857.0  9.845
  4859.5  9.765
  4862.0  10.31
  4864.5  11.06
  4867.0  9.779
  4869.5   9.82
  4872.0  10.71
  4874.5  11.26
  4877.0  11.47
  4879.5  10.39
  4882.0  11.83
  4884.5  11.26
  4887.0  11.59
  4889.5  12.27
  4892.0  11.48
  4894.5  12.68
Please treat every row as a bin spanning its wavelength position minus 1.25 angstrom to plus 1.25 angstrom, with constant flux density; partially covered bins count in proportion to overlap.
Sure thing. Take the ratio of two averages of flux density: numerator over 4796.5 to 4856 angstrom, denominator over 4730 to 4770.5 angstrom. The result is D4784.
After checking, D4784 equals 0.90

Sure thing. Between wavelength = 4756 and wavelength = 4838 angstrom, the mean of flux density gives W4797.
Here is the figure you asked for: 9.82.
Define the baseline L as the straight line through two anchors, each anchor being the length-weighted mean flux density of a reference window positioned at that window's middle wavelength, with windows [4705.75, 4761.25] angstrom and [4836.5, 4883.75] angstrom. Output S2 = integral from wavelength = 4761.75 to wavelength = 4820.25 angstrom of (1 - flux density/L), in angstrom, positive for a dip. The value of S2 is 9.66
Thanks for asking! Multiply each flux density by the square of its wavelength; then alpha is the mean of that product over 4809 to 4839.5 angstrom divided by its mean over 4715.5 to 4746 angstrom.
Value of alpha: 0.89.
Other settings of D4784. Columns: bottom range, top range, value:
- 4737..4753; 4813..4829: 0.81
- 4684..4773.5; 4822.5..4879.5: 0.92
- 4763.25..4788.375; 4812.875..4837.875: 1.21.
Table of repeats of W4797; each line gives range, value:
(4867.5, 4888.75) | 11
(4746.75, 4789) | 10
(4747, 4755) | 12.8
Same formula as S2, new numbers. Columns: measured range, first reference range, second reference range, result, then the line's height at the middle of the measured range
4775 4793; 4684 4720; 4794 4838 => 2.6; 10.6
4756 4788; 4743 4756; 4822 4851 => 7.9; 12.2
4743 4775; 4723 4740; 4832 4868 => 1.6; 11.3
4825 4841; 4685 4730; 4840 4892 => 0.3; 10.8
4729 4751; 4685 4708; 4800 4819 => -2.6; 10.9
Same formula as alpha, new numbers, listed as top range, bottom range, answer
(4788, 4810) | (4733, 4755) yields 0.88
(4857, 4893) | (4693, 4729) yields 1.01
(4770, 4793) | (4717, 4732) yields 0.81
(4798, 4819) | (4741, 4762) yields 0.82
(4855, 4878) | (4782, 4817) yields 1.07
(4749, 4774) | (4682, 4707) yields 0.95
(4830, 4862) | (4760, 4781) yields 1.24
